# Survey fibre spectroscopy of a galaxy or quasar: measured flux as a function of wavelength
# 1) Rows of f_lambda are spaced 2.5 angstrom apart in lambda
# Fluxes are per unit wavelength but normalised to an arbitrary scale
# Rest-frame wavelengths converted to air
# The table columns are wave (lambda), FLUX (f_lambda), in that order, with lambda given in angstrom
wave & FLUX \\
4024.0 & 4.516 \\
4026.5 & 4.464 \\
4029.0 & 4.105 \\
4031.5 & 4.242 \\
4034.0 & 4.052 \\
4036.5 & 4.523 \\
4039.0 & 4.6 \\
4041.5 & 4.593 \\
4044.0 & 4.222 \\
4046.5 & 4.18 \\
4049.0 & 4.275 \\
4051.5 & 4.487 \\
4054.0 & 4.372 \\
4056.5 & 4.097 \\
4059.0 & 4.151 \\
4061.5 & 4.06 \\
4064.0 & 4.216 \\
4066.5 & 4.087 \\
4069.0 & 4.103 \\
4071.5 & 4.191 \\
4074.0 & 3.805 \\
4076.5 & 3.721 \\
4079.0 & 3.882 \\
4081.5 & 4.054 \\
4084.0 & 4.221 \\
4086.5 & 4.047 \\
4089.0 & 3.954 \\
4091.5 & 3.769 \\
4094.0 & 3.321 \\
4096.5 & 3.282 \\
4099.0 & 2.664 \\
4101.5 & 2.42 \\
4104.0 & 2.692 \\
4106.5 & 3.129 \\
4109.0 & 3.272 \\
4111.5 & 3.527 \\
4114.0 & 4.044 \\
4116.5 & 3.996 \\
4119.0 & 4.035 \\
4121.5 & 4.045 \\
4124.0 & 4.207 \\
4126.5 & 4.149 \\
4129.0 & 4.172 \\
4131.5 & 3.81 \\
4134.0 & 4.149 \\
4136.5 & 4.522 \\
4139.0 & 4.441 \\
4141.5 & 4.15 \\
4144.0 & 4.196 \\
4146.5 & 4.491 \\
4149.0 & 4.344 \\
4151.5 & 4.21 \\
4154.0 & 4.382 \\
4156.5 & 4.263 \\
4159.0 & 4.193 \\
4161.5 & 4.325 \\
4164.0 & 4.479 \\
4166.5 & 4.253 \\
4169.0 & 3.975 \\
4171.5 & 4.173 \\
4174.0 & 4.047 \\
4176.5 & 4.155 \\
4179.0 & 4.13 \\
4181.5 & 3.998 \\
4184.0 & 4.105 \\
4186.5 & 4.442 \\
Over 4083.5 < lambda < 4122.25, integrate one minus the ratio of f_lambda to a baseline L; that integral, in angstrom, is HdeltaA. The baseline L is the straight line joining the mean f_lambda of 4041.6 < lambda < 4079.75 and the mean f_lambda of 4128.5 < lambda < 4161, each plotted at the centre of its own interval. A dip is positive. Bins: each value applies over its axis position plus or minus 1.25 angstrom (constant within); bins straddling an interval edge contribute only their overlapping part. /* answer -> 6.4 angstrom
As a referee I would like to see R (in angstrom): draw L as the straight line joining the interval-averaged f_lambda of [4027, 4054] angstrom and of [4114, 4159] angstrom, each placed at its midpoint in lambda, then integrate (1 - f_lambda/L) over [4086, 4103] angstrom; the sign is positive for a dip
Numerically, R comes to 3.8 angstrom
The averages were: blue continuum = 4.33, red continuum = 4.2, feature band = 3.31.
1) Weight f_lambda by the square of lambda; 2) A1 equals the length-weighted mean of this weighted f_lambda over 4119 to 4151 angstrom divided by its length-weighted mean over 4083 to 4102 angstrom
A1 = 1.23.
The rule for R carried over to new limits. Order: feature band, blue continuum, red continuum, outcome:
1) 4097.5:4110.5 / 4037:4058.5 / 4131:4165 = 4.4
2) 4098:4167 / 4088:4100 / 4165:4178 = -3.2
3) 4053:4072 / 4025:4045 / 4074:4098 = -0.5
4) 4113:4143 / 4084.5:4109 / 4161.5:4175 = -3.8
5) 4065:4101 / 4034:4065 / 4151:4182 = 4.3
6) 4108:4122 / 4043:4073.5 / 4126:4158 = 1.4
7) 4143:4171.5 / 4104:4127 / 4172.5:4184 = -2.2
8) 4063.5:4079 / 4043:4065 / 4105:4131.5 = 0.5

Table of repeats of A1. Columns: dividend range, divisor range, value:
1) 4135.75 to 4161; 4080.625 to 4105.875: 1.29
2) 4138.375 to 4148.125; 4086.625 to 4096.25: 1.20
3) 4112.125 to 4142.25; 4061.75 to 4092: 1.06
